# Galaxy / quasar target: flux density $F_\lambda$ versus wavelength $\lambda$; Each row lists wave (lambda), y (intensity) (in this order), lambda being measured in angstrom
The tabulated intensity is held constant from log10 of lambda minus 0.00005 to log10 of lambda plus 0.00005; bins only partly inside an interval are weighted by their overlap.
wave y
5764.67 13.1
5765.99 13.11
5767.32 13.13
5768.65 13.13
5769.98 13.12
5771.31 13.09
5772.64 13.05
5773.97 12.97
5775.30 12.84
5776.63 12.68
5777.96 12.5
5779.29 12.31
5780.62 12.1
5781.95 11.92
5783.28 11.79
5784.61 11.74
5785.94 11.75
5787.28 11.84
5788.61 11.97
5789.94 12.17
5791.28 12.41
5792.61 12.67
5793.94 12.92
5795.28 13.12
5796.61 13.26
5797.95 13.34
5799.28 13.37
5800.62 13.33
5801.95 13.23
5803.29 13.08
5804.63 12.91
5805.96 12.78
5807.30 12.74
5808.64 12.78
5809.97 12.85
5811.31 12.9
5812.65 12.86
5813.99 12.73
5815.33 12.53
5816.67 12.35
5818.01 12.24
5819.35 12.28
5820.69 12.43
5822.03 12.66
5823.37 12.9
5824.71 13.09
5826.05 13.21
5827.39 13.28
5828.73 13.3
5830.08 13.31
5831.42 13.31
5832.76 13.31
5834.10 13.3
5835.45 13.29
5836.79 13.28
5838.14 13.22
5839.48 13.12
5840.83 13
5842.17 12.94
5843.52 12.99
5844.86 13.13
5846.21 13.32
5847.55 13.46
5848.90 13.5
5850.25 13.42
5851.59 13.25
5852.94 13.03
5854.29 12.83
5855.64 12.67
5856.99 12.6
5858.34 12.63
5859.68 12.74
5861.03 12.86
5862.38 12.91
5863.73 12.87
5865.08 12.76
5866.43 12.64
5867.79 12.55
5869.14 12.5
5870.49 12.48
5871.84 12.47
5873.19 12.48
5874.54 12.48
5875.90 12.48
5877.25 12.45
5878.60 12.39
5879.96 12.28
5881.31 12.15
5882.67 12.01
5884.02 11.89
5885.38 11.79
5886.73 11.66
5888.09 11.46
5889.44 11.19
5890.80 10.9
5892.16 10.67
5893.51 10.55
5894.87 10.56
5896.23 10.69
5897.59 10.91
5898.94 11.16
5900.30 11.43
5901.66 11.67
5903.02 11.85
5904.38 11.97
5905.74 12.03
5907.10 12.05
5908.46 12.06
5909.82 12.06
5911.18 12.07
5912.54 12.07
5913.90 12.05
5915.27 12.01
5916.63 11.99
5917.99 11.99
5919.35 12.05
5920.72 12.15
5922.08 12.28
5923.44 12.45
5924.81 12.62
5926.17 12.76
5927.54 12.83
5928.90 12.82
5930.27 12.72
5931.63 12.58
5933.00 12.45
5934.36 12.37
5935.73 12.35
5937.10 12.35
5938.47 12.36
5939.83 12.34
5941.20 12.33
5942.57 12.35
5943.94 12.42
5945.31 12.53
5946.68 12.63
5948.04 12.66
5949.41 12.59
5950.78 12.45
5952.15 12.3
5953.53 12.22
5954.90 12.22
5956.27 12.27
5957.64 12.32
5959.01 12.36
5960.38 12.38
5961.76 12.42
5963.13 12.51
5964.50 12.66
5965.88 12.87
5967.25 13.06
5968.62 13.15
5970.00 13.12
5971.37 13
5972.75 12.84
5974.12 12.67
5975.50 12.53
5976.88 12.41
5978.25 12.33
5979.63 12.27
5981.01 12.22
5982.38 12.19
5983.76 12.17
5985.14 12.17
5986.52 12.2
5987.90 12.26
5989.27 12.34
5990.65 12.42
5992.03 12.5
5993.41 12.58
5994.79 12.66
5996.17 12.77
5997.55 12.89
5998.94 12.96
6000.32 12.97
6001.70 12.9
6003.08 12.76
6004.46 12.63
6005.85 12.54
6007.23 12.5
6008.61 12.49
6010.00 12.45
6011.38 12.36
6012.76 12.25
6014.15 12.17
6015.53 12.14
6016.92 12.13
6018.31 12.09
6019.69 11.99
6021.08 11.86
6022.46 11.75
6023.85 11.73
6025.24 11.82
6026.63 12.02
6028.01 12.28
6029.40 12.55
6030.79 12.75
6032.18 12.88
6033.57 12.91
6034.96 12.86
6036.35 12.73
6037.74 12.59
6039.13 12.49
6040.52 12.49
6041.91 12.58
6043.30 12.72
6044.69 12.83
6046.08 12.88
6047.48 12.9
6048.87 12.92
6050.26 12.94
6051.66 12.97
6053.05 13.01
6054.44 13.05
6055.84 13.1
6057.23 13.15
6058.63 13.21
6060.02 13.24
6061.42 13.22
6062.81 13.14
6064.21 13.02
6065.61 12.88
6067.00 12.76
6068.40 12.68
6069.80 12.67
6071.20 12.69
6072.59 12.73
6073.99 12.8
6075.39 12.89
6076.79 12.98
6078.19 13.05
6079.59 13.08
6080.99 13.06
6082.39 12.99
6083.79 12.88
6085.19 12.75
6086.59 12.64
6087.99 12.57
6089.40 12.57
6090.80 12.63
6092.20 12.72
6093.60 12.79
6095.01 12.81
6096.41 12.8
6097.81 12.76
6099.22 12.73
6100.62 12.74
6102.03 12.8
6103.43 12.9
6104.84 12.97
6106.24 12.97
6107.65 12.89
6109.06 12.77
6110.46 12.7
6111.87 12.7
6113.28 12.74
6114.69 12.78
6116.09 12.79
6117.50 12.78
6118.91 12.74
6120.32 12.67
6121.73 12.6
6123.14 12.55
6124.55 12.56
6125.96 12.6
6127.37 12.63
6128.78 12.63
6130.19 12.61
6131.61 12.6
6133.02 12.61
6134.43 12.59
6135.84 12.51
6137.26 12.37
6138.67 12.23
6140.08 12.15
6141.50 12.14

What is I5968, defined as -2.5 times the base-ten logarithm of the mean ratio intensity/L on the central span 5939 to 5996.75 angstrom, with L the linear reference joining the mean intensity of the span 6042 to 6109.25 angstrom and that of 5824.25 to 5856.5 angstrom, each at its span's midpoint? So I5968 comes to 0.04 mag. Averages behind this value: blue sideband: 13.2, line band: 12.5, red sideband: 12.9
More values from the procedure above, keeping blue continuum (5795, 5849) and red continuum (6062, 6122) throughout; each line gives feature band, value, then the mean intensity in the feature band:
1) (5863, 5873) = 0.03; 12.6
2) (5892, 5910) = 0.14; 11.4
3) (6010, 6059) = 0.03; 12.5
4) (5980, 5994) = 0.05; 12.3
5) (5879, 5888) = 0.09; 11.9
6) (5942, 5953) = 0.04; 12.5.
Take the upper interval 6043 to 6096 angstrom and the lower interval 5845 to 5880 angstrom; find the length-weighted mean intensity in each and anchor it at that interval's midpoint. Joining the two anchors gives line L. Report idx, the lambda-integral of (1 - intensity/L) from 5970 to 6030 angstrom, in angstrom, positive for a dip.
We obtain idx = 2.1 angstrom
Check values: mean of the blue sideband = 12.8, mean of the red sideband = 12.9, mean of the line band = 12.4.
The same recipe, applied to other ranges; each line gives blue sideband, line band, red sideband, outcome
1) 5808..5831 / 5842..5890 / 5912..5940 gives 0.1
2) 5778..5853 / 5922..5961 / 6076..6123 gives 1.1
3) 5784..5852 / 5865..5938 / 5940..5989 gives 3.7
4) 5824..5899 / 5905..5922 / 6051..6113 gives 0.7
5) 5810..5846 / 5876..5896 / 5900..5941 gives 1.5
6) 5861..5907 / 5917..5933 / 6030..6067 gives -0.4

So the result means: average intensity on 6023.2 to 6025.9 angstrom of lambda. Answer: 11.8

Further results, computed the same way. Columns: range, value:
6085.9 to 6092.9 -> 12.6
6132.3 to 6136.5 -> 12.6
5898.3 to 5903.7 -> 11.5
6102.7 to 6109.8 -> 12.9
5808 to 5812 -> 12.9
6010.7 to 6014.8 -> 12.3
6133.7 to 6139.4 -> 12.4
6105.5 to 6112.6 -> 12.8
